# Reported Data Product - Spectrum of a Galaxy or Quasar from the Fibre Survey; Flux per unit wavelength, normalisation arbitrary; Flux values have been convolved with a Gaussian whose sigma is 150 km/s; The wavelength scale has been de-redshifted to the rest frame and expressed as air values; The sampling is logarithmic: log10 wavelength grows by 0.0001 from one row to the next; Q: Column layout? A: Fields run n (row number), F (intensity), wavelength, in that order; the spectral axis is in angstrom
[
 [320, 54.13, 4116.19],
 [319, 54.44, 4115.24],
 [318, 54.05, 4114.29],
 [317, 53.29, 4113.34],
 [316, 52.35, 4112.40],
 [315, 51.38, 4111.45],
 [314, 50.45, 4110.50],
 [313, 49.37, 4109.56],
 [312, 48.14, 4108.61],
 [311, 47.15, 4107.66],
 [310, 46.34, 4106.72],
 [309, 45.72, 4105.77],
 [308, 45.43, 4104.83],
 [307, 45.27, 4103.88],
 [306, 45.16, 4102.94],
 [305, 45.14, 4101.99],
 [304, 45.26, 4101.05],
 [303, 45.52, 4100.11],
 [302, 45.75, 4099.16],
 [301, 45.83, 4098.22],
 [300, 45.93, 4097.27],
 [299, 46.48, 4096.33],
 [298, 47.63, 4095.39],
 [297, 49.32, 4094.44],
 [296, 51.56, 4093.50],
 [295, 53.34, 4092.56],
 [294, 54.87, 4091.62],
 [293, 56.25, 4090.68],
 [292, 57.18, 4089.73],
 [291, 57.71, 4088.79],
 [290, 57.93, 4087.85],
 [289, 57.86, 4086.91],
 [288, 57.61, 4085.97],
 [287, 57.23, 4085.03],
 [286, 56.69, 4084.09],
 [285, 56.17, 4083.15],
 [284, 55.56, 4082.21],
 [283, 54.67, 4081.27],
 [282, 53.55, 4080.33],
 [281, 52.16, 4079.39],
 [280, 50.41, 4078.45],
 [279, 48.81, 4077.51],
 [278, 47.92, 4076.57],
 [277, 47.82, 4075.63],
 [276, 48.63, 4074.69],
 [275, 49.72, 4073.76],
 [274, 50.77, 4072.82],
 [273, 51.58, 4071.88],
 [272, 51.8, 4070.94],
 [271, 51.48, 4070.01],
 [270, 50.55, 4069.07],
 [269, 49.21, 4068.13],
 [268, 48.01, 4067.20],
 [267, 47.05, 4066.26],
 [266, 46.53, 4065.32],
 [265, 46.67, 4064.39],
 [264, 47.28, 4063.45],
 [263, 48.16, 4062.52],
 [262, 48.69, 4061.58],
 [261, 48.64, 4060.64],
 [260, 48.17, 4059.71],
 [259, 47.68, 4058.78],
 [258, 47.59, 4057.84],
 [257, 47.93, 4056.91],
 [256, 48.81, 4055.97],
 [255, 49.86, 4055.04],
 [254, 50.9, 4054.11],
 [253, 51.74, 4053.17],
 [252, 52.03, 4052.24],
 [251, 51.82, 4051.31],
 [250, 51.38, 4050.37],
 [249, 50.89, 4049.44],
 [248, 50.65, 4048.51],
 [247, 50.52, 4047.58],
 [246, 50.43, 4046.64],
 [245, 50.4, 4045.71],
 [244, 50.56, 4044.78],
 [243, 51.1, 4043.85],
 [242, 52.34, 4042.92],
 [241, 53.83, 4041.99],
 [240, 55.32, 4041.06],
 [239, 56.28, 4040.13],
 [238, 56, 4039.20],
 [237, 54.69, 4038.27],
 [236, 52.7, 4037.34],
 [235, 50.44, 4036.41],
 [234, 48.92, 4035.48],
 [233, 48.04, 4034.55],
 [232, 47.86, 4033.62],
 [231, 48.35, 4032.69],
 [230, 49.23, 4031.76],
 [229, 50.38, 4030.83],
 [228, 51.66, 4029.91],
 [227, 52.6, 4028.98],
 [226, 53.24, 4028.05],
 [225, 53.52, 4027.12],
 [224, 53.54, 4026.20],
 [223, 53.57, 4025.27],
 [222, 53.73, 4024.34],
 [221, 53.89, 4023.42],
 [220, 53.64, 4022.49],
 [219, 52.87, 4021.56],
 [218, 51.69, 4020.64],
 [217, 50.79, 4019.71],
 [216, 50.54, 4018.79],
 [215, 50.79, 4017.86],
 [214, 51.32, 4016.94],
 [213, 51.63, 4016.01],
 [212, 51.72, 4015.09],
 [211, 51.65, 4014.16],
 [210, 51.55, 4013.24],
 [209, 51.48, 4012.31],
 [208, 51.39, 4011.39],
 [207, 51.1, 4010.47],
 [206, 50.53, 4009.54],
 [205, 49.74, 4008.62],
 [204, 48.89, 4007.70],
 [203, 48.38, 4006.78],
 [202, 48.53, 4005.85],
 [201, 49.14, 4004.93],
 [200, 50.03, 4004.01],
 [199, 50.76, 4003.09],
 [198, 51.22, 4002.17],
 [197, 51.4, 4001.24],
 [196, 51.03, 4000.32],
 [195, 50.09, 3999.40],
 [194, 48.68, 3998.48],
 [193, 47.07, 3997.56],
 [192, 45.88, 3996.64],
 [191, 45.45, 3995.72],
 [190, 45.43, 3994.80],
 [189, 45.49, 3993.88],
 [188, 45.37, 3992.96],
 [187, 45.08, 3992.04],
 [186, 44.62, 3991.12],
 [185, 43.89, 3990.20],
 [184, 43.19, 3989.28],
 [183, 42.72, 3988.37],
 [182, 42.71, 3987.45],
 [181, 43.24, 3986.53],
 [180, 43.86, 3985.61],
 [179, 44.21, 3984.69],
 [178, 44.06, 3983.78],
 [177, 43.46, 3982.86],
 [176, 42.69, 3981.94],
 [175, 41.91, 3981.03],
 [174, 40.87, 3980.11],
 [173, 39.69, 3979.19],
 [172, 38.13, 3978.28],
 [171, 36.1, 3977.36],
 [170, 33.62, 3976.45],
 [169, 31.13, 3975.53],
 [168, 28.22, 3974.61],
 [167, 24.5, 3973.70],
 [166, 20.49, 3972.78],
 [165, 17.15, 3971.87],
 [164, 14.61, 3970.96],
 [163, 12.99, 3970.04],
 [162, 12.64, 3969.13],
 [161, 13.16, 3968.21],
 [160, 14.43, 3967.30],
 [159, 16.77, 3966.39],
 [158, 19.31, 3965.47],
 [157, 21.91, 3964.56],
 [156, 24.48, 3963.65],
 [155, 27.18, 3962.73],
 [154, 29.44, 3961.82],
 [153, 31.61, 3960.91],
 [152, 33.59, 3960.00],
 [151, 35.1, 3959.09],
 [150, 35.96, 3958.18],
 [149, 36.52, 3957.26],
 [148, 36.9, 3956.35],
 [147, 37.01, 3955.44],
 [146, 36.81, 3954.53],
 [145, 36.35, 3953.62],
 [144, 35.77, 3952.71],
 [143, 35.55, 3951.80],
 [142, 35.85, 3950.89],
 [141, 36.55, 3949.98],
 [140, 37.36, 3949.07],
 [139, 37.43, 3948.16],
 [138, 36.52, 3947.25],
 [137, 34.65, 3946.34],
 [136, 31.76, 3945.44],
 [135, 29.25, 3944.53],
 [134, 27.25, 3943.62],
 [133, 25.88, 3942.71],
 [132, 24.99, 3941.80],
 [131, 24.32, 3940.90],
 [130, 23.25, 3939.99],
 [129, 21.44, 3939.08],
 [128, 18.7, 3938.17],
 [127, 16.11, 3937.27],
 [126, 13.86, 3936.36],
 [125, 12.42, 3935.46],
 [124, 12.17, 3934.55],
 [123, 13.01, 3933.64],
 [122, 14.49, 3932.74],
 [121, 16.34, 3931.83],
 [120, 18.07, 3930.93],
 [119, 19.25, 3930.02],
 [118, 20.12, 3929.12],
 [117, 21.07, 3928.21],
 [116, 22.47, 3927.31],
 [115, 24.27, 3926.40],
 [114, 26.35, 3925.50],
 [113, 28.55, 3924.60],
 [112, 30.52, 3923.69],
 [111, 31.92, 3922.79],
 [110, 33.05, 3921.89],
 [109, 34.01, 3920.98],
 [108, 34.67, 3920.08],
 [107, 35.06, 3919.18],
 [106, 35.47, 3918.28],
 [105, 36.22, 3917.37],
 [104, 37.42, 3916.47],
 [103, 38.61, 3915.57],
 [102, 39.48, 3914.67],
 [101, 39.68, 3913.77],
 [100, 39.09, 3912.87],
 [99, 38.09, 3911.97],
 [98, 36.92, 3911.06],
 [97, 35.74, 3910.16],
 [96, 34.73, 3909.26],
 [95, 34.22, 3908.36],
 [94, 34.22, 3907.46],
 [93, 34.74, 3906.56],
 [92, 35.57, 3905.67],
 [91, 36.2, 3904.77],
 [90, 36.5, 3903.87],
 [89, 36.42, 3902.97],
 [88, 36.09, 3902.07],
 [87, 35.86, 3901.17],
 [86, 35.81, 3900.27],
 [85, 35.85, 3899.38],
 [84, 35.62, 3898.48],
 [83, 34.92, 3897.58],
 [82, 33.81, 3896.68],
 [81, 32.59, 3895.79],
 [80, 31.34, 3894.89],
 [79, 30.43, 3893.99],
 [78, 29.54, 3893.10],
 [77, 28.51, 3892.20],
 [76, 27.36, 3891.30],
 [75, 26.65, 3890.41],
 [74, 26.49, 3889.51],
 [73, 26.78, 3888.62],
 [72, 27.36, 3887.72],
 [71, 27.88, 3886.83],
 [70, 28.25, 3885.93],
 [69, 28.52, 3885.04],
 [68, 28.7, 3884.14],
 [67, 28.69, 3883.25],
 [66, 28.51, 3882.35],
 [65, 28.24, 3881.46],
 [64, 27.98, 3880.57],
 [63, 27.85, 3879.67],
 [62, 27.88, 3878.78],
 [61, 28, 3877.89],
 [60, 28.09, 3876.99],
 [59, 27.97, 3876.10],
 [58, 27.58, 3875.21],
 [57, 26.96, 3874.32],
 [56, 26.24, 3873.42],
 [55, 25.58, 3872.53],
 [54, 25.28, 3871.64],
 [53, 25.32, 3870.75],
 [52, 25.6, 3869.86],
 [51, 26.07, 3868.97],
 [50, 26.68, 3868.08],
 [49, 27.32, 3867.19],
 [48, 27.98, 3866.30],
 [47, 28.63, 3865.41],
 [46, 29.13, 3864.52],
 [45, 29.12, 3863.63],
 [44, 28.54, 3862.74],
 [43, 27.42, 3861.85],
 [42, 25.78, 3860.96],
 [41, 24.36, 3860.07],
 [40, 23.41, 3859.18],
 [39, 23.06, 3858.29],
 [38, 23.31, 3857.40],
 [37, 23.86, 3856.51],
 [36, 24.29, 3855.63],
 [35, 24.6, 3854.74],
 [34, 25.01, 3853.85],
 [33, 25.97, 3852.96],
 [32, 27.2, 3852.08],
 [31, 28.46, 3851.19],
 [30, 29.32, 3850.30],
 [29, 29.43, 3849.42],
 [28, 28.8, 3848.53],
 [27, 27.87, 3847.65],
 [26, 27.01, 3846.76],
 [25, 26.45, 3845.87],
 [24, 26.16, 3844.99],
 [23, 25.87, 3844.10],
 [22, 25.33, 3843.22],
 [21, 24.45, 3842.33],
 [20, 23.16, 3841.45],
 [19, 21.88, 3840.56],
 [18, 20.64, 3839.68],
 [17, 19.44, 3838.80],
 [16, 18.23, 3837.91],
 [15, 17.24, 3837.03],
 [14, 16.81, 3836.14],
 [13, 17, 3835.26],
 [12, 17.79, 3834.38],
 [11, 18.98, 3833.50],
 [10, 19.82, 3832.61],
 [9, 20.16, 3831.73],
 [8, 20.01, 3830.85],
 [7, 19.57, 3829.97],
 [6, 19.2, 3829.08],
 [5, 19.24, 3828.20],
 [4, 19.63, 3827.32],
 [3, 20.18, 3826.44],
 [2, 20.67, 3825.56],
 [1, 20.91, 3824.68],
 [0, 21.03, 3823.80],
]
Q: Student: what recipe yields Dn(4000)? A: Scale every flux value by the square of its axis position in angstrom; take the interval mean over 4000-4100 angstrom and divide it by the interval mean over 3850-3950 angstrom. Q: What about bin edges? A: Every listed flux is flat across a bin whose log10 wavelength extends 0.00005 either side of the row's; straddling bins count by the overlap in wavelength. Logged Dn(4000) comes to 1.9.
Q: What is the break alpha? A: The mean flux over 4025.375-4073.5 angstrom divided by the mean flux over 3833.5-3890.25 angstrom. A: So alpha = 2.0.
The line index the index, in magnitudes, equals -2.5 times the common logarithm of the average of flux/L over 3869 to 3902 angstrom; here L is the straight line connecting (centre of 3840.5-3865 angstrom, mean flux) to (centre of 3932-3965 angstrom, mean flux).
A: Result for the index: -0.09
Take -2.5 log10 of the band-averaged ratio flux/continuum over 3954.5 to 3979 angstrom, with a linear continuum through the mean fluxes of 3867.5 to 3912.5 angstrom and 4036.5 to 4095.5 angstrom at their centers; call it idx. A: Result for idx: 0.43 mag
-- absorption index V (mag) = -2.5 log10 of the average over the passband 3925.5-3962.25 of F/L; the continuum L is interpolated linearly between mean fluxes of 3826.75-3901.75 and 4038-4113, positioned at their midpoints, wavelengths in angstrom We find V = 0.29 mag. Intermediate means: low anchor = 26.2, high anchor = 50.6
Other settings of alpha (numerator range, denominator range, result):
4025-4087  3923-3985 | 1.85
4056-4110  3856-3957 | 1.71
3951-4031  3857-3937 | 1.43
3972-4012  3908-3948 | 1.57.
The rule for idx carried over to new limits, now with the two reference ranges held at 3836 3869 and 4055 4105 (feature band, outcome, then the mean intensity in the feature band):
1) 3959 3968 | 0.45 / 24.7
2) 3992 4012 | -0.17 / 48.8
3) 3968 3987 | 0.22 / 32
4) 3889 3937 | 0.05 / 30.2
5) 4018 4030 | -0.19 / 52.7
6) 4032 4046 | -0.13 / 51.8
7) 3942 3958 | 0.05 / 34.4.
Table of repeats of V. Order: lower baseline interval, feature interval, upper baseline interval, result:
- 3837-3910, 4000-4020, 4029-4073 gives -0.12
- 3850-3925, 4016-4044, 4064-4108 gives -0.16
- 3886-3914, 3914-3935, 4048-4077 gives 0.29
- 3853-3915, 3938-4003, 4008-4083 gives 0.19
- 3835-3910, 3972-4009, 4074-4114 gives -0.07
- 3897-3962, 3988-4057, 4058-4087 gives -0.15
